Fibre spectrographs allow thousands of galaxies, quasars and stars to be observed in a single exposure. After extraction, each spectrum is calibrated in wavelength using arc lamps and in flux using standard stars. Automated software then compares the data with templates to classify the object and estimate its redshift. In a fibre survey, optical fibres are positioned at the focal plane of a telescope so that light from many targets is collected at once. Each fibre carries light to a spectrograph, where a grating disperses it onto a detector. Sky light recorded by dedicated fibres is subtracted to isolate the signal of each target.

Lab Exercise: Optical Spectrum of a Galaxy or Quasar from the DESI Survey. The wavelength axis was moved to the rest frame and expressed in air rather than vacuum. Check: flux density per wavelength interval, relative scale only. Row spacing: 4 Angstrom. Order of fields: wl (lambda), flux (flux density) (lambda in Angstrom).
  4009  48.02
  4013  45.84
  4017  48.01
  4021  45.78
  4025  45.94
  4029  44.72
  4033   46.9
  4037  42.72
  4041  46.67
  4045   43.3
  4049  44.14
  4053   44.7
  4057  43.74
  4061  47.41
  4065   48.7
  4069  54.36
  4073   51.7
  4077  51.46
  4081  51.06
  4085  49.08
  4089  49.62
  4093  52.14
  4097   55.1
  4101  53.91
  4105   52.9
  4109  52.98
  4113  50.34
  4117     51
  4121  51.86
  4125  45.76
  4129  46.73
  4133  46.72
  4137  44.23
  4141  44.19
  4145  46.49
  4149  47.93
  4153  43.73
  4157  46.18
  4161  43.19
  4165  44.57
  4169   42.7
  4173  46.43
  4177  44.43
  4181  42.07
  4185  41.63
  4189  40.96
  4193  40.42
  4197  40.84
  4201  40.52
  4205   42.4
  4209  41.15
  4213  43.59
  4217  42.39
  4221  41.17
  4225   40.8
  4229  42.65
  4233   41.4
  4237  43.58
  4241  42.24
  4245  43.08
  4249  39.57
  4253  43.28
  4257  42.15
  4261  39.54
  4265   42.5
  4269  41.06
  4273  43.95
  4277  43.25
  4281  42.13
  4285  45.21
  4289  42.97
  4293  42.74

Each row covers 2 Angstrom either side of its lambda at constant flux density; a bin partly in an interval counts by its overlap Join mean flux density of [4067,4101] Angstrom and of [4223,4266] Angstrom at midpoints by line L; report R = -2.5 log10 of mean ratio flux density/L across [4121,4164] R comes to 0.057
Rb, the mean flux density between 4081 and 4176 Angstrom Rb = 48.2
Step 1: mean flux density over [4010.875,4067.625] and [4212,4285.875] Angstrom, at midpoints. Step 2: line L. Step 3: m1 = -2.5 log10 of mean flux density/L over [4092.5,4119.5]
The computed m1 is -0.18 mag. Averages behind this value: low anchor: 45.7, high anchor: 42.2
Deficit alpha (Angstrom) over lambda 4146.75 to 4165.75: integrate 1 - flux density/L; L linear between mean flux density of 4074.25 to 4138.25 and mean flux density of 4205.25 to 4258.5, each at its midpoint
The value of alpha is 0.8 Angstrom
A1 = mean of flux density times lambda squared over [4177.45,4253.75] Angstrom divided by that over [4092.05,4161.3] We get 0.90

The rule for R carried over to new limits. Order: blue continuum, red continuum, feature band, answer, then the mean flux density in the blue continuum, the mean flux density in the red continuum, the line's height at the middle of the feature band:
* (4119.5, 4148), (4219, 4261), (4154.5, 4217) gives 0.038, 46.5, 41.9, 44.2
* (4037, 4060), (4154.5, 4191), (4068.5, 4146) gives -0.138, 44.5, 43.6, 44.1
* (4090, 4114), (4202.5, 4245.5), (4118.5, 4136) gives 0.066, 52.9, 42.2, 50.7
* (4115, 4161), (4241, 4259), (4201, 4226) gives 0.043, 46.6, 42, 43.5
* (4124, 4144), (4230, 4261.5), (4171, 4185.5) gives 0.007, 45.6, 42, 44.1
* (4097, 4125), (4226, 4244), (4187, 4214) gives 0.093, 51.9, 42.4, 45.1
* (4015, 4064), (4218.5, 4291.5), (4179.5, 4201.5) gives 0.054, 45.4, 42.3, 43.2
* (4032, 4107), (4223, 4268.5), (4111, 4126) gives -0.068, 49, 41.9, 47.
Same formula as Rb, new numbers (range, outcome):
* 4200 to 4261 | 41.9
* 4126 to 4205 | 43.9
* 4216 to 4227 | 41.4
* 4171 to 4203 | 42.2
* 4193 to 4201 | 40.7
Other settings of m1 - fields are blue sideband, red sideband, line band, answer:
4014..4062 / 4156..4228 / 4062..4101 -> -0.16 mag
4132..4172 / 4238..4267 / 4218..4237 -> 0.02 mag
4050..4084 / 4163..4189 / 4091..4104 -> -0.13 mag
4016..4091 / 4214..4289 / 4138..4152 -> -0.02 mag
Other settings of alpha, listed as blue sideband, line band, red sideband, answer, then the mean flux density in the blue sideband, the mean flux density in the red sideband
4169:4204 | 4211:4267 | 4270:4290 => 1.1 Angstrom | 42.2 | 43.4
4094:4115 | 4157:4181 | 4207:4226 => 1.2 Angstrom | 53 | 41.9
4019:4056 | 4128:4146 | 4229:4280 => -0.8 Angstrom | 45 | 42.2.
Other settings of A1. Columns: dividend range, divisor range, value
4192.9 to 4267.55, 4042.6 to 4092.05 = 0.93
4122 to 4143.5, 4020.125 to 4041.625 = 1.06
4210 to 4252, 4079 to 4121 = 0.86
